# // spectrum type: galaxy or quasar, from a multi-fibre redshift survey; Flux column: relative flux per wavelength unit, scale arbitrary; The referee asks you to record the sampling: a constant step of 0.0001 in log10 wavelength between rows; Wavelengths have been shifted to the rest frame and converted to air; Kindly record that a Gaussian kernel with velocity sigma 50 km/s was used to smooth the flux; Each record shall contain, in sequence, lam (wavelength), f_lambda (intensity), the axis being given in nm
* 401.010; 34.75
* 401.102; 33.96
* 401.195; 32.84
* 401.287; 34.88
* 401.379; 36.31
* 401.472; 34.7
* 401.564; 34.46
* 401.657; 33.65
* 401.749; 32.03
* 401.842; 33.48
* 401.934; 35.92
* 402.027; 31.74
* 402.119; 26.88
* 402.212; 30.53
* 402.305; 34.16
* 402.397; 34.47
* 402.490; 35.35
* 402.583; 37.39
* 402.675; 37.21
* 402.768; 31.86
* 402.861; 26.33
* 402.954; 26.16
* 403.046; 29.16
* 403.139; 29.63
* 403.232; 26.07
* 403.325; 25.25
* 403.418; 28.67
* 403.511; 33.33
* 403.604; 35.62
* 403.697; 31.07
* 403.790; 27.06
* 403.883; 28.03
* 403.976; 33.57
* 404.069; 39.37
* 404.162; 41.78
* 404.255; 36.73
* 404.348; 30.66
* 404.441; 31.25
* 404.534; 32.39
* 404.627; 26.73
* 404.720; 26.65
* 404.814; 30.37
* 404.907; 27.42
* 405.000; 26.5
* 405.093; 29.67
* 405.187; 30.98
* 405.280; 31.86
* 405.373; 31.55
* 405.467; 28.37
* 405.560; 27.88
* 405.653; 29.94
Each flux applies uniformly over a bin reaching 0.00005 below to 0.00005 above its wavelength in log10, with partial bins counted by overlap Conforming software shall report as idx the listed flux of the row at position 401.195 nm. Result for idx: 32.84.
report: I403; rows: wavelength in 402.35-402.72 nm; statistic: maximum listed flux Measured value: 37.39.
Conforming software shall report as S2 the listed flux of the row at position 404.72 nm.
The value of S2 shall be 26.65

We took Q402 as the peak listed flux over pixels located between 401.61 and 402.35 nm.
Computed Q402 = 35.92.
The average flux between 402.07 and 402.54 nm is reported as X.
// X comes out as 32.3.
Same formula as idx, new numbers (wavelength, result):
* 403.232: 26.07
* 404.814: 30.37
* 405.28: 31.86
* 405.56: 27.88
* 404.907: 27.42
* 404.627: 26.73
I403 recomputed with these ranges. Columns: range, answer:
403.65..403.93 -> 31.07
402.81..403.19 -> 29.63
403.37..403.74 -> 35.62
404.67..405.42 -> 31.86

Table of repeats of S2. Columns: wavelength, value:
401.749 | 32.03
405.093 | 29.67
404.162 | 41.78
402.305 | 34.16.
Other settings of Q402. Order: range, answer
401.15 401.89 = 36.31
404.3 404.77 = 32.39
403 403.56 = 33.33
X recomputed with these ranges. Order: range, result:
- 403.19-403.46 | 26.6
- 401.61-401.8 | 32.8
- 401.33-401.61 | 35.2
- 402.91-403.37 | 27.3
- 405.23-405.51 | 30.6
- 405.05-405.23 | 30.2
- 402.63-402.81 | 34.5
